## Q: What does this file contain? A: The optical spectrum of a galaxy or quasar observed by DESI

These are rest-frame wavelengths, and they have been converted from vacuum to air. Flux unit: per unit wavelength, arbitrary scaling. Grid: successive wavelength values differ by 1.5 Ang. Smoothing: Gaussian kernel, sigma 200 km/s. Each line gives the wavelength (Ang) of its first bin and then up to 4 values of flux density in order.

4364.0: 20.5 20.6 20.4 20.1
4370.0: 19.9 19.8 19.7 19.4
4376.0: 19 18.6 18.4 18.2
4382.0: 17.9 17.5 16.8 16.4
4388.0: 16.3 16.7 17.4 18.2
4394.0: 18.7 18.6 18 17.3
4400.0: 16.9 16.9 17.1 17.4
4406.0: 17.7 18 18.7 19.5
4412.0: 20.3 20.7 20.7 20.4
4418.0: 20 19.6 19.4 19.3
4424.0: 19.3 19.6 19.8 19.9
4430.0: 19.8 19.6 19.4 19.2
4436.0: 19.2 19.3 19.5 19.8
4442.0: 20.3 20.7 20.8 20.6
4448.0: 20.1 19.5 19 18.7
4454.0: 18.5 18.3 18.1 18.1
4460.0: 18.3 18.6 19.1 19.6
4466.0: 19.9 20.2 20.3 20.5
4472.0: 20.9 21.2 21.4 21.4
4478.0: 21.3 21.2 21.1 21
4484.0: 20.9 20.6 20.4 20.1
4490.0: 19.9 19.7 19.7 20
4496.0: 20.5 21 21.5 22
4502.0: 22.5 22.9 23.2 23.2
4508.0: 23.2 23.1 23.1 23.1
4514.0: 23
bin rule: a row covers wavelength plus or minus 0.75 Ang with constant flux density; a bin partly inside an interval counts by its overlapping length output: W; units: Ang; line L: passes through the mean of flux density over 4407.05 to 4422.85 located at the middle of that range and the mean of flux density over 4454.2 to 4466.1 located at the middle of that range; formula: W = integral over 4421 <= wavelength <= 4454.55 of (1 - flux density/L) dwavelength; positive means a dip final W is -0.8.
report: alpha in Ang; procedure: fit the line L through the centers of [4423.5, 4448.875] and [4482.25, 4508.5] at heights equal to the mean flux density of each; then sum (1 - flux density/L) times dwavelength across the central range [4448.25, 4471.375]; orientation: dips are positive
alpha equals 1.4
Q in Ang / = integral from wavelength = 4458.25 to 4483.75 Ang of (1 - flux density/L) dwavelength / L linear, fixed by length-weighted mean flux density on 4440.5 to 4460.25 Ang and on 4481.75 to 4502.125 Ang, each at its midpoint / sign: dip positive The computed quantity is -0.4 Ang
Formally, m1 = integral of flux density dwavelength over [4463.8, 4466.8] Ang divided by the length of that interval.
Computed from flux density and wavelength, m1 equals 19.8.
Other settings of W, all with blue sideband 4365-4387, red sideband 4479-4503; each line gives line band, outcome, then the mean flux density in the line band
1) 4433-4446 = 0.1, 19.8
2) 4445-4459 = 0.7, 19.1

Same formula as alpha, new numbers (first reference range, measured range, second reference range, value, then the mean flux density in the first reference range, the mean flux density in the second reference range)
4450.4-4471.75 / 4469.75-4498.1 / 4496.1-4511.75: 0.29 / 19.1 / 22.5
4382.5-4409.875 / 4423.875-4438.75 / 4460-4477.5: -0.56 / 17.5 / 20.2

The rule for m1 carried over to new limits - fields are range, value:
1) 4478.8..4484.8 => 21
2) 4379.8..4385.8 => 17.6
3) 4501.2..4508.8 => 23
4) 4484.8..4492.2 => 20.1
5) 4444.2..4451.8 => 20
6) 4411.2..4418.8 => 20.4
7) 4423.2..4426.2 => 19.4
